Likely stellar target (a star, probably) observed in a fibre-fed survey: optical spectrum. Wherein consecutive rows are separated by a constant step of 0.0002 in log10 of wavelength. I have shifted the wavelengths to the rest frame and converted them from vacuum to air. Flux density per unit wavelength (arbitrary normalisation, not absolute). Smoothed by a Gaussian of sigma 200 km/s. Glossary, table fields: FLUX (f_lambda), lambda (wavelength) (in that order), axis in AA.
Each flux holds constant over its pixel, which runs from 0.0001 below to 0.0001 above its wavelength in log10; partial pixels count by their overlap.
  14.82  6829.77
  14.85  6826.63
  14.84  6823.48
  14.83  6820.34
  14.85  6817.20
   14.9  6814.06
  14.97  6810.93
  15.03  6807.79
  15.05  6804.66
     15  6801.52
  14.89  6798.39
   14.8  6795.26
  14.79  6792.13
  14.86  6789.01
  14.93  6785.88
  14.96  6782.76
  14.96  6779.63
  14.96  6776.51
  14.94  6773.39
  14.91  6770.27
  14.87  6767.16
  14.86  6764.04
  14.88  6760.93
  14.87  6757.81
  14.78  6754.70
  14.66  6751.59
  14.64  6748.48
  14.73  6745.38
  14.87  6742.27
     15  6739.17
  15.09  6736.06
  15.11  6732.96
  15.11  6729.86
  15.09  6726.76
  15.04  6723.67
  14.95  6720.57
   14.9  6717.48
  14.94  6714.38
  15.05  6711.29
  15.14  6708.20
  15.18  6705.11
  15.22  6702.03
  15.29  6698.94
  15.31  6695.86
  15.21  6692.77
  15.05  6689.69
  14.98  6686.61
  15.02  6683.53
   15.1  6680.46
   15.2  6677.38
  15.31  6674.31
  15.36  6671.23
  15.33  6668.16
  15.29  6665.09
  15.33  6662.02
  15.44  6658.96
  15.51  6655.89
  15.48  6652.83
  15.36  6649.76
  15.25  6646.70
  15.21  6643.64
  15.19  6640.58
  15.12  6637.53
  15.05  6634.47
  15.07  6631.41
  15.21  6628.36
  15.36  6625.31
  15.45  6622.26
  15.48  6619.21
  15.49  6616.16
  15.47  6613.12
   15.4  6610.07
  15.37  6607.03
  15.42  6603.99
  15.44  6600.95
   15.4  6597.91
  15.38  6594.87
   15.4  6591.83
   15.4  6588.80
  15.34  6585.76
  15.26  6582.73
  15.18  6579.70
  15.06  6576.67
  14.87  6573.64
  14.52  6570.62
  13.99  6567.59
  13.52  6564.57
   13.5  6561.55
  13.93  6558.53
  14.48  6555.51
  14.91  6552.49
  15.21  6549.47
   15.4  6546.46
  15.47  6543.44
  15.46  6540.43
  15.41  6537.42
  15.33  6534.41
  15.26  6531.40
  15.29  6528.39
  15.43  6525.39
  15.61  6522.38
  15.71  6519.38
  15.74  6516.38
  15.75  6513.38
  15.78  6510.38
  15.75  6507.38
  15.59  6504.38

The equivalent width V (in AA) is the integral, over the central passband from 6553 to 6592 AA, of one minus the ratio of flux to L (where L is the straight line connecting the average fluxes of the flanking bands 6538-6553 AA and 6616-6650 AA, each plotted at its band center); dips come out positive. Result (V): 1.7 AA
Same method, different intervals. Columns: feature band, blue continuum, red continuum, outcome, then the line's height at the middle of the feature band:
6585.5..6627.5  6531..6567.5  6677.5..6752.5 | -1.5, 14.9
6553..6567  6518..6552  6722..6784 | 1.3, 15.3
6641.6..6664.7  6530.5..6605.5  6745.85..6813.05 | -0.6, 14.9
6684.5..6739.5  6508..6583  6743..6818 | -0.6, 14.9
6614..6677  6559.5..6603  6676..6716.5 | -1.3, 15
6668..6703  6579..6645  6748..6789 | -0.2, 15.1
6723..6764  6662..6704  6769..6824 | 0.4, 15.1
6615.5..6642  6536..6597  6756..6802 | -0.7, 14.9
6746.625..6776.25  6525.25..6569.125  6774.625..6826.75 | 0.1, 14.9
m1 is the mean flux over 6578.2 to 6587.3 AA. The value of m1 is 15.3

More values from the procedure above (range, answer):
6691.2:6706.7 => 15.2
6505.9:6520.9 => 15.7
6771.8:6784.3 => 14.9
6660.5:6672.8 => 15.3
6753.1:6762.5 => 14.8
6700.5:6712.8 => 15.2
